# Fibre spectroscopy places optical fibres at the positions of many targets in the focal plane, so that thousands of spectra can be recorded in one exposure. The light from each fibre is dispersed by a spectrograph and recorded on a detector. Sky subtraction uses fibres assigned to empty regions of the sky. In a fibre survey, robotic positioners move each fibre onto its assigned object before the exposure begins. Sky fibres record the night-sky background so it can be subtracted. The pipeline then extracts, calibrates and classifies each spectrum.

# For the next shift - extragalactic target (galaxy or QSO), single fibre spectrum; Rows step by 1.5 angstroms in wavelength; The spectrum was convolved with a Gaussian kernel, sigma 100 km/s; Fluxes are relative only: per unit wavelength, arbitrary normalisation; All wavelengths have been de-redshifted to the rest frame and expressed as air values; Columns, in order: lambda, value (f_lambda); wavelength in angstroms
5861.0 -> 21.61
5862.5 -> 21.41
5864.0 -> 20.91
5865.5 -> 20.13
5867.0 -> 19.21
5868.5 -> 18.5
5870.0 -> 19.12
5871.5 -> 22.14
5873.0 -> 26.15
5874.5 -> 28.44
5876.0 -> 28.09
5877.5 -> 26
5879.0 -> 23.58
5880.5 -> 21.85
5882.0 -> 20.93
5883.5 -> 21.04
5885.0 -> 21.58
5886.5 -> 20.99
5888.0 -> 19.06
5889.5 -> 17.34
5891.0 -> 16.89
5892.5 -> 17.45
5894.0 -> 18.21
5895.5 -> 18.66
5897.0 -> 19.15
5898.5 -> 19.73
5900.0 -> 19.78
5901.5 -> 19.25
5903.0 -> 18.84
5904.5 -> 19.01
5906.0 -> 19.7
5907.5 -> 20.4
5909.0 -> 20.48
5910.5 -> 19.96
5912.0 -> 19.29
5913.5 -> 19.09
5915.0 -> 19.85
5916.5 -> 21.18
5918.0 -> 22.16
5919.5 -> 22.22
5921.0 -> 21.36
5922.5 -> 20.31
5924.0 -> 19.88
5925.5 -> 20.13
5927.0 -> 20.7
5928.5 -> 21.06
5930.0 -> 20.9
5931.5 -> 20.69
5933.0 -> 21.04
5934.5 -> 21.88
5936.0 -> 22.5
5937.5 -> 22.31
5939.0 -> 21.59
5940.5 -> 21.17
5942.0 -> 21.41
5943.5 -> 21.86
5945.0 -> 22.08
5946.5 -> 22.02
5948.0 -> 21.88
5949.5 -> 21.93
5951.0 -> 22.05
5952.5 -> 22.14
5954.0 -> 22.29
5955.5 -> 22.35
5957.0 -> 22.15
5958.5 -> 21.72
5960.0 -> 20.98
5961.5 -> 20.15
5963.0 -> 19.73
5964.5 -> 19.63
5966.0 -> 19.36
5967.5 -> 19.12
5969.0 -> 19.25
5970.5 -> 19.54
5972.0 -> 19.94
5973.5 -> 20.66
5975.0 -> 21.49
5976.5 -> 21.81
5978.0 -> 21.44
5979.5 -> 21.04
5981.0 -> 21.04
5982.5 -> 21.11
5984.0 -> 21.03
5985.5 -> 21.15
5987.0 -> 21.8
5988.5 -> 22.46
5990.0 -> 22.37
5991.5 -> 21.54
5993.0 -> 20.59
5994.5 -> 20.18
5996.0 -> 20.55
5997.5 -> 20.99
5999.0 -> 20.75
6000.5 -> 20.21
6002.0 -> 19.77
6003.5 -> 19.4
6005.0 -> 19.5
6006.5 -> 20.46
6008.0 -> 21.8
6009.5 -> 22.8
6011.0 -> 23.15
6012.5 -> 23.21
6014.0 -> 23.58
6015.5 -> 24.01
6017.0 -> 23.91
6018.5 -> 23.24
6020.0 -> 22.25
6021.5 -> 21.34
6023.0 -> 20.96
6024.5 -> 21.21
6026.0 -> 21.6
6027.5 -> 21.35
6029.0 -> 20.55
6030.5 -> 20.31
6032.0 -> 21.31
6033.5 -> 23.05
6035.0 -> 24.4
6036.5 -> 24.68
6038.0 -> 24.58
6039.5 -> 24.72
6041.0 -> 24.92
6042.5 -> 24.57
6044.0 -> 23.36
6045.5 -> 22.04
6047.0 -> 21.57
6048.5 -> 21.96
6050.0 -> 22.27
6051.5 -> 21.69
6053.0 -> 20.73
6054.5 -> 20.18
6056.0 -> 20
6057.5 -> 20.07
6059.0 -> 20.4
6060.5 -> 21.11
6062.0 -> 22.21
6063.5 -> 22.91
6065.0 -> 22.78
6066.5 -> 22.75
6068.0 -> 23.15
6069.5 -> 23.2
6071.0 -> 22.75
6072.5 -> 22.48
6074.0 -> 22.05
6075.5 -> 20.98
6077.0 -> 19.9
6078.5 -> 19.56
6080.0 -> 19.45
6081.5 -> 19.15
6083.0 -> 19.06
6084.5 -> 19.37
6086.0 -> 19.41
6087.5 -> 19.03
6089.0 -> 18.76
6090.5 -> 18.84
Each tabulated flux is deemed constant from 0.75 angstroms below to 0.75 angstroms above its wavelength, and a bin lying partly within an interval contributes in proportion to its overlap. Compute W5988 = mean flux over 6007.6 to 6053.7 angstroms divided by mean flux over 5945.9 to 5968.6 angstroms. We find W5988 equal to 1.1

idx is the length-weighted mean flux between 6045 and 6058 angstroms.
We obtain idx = 21.2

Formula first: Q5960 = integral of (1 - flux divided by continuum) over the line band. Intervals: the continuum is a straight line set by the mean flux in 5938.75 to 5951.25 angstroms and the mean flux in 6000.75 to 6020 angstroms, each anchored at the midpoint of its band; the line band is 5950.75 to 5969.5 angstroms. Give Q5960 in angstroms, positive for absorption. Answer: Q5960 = 0.9 angstroms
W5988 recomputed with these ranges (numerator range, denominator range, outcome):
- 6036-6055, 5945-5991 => 1.08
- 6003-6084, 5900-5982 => 1.05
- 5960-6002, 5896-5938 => 1.01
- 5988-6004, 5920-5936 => 1.00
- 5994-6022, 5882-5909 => 1.12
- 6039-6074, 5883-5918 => 1.14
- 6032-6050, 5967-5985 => 1.14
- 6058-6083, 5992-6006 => 1.06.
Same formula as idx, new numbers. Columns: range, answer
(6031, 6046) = 23.7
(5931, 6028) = 21.4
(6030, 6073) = 22.4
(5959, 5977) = 20.1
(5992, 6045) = 22.1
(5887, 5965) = 20.5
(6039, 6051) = 23.1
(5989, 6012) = 21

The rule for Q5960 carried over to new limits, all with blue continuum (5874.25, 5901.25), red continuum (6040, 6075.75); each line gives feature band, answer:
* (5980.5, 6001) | 0.5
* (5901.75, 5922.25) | 0.8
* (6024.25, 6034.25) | 0.3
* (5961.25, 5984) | 1.2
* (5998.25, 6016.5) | 0.1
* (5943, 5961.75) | -0.4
